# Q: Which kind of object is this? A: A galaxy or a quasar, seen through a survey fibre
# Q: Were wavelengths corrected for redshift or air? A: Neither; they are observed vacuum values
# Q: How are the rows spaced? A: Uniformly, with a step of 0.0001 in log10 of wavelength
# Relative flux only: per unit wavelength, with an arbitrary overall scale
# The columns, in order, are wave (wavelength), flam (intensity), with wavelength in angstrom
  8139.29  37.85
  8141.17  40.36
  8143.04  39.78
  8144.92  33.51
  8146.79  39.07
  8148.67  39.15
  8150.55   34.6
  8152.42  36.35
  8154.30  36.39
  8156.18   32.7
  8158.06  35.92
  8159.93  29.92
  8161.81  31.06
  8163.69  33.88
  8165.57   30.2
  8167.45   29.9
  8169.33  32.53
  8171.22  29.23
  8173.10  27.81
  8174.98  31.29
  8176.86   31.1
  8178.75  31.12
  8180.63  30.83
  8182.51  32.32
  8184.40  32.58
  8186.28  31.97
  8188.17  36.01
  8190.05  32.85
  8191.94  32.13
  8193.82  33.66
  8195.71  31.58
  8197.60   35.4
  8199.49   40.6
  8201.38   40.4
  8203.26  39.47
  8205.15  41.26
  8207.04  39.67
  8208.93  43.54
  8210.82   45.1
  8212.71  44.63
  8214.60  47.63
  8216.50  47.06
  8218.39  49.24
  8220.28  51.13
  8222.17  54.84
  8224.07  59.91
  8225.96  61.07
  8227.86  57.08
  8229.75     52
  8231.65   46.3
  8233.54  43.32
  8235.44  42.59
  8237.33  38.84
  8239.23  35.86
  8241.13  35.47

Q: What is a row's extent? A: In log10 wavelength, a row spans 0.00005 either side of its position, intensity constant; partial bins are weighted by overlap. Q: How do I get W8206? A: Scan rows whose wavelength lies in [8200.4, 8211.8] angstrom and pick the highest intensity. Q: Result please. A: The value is 45.1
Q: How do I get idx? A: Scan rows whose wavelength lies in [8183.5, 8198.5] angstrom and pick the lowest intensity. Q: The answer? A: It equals 31.58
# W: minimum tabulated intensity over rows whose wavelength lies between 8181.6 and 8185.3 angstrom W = 32.32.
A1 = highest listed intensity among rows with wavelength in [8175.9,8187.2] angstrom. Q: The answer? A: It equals 32.58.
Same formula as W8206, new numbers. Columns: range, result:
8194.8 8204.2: 40.6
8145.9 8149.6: 39.15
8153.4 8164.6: 36.39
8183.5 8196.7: 36.01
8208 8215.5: 47.63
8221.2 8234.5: 61.07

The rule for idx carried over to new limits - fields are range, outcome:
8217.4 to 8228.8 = 49.24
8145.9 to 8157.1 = 32.7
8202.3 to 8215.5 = 39.47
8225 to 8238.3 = 38.84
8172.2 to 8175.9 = 27.81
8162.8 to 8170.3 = 29.9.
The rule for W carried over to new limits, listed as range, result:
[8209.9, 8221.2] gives 44.63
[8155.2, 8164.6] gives 29.92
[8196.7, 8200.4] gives 35.4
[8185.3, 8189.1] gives 31.97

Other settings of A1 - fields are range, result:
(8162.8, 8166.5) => 33.88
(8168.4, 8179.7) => 32.53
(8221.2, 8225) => 59.91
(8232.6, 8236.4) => 43.32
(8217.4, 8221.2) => 51.13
